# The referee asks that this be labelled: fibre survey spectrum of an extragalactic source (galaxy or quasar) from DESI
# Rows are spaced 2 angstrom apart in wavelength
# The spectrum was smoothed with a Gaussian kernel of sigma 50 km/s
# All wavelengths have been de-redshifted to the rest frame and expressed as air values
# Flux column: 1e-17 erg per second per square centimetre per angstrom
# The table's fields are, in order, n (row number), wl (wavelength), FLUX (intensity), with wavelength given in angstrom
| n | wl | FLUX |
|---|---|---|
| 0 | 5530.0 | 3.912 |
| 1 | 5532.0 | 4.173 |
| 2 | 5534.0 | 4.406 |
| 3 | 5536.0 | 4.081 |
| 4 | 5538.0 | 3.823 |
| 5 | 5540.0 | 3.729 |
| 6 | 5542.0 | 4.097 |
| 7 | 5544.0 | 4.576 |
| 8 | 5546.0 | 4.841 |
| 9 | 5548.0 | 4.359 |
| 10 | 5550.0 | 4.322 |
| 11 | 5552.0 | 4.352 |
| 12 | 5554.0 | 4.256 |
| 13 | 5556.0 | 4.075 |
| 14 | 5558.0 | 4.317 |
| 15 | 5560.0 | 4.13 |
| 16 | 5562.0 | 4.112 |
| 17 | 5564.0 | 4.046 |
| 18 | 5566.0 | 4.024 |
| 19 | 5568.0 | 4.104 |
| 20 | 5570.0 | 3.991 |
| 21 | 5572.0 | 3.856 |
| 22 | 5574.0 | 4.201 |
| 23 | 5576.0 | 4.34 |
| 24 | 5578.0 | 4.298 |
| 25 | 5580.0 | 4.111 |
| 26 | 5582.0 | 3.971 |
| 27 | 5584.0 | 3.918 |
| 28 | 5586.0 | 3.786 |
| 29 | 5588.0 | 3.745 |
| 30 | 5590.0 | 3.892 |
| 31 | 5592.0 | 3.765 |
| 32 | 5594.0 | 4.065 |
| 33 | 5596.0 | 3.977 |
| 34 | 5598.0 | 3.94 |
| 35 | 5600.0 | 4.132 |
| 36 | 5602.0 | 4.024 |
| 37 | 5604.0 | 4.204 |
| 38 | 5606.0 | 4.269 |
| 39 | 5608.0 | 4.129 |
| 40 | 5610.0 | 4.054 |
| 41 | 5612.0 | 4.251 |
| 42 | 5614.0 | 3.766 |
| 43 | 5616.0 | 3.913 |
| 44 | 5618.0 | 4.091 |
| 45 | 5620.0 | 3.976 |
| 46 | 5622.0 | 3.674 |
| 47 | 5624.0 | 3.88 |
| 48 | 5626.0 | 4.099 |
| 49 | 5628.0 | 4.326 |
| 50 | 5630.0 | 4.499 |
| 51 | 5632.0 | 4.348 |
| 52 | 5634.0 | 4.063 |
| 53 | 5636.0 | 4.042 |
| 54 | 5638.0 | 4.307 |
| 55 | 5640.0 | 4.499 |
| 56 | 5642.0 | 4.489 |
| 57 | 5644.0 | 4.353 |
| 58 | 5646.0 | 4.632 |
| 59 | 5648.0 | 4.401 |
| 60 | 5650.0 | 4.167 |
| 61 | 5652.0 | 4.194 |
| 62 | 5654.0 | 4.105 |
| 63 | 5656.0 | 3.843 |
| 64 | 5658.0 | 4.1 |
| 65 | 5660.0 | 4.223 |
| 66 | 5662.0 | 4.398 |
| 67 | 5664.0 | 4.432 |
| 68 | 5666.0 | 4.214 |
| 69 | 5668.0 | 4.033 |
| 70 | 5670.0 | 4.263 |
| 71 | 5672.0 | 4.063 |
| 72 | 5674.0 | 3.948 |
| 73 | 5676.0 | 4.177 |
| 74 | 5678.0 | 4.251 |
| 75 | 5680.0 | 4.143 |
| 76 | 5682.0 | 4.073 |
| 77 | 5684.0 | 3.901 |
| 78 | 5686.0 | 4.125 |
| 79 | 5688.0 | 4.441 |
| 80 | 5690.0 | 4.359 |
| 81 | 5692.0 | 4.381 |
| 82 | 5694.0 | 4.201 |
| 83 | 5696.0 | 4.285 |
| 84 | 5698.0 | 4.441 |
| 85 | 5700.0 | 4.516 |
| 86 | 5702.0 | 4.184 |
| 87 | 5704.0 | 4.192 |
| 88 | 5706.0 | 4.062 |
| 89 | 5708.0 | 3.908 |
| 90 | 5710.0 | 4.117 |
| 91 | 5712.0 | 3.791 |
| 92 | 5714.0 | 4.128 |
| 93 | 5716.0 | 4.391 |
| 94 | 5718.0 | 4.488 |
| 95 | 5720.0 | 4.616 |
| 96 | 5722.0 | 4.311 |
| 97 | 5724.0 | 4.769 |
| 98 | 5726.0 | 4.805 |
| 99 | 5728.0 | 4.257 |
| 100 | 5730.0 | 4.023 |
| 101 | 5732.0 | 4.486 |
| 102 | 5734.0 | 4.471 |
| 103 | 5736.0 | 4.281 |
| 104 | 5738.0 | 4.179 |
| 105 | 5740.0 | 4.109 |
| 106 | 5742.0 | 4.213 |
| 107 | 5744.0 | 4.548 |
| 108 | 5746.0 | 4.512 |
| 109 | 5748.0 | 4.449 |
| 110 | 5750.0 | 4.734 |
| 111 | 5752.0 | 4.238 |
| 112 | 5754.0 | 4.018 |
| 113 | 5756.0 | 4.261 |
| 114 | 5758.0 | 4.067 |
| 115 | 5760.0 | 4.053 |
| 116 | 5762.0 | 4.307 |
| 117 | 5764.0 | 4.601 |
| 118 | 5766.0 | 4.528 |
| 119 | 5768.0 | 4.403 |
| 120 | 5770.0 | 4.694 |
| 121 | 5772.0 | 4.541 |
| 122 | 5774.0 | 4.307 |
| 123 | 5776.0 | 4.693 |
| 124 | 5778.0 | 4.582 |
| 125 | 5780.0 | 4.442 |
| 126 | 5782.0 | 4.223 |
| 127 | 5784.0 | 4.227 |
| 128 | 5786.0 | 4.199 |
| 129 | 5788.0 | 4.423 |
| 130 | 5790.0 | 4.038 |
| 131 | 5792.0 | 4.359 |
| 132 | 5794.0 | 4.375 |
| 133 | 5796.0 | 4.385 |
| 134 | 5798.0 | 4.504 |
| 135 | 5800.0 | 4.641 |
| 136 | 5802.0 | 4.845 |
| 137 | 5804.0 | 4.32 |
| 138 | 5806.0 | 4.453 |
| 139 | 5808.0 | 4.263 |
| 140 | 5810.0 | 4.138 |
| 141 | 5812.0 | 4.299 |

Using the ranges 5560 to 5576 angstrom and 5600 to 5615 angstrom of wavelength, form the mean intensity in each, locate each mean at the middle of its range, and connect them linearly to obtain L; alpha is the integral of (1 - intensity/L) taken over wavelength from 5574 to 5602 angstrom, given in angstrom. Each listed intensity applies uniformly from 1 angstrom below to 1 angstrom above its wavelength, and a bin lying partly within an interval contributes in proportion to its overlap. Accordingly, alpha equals 0.6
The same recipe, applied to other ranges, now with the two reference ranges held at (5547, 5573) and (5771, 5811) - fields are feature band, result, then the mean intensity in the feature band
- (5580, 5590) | 0.7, 3.88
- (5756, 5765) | 0.2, 4.26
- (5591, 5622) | 1.3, 4.03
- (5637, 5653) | -0.5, 4.38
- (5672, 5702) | 0.4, 4.22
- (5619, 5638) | 0.5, 4.11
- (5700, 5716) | 0.8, 4.1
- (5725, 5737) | -0.1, 4.39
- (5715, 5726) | -0.6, 4.54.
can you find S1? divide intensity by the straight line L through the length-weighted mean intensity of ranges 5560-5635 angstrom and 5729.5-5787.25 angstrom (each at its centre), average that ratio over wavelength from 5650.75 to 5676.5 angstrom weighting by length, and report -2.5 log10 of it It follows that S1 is 0.007 mag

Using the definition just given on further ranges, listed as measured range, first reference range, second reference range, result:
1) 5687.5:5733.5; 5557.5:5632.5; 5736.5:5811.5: -0.01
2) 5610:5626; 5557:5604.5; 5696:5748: 0.04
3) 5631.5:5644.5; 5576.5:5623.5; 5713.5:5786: -0.05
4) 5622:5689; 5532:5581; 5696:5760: 0.01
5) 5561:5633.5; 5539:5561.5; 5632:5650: 0.07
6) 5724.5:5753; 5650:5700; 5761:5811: -0.02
